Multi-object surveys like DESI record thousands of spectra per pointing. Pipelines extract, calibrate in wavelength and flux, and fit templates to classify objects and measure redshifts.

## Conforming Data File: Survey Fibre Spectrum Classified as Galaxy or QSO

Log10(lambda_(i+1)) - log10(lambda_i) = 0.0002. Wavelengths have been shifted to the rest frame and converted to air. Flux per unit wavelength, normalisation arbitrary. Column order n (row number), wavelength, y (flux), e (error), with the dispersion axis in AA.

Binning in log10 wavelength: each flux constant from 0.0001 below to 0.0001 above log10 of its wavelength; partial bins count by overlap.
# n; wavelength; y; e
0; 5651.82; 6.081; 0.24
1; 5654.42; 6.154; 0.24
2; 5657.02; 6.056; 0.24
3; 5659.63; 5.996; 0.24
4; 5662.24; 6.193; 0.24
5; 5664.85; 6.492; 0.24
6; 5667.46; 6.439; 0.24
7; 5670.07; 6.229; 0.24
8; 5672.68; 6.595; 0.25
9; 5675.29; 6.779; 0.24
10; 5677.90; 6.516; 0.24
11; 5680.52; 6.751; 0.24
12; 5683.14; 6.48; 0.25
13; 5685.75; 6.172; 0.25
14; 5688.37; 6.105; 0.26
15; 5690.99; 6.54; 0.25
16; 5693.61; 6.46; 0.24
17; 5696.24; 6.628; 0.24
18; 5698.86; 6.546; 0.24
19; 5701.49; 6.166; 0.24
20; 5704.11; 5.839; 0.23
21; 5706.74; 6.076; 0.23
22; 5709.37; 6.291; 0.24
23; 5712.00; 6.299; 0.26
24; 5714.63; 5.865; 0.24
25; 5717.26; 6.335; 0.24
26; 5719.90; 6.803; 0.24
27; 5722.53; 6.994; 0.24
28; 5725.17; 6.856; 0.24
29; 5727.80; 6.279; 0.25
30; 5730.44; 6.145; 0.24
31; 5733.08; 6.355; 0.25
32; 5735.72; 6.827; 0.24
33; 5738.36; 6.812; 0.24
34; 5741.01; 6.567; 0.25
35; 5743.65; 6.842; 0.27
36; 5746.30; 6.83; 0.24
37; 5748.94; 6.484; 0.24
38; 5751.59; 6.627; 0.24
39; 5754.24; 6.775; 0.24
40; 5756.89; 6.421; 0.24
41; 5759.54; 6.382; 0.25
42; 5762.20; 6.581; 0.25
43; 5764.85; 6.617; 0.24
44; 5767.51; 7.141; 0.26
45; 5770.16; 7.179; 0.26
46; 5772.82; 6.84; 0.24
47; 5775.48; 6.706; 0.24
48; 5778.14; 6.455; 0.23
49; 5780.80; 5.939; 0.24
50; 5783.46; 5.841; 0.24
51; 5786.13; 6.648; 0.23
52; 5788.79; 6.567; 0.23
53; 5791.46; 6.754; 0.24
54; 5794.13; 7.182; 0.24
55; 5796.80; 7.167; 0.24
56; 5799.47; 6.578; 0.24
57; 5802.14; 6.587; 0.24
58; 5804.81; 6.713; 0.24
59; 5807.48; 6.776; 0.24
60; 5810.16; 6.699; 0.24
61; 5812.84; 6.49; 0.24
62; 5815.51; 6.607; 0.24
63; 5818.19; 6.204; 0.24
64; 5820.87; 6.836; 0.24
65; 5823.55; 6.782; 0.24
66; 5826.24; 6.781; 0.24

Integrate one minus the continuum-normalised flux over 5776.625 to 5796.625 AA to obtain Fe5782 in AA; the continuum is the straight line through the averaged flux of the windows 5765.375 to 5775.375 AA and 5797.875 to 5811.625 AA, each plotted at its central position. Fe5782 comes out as 0.9 AA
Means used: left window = 6.98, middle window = 6.52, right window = 6.68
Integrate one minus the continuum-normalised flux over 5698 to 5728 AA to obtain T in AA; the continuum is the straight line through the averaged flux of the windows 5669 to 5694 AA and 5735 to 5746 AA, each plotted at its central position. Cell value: 1.19 AA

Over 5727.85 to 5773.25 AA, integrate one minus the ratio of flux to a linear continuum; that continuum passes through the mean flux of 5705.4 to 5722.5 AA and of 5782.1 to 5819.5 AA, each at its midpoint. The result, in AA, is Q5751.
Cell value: -1.4 AA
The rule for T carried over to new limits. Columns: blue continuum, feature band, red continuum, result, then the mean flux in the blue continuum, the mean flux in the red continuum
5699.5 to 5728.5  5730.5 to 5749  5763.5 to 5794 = -0.54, 6.35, 6.63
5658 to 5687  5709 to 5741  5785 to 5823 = 0.17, 6.42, 6.7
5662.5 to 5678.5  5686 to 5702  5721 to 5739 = 0.32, 6.49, 6.61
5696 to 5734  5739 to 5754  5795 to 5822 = -0.51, 6.36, 6.67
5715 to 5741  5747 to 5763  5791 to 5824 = 0.16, 6.57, 6.72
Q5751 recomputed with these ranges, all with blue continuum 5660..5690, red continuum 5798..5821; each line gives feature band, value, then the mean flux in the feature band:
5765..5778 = -0.67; 6.89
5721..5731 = -0.18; 6.61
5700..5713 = 0.66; 6.13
